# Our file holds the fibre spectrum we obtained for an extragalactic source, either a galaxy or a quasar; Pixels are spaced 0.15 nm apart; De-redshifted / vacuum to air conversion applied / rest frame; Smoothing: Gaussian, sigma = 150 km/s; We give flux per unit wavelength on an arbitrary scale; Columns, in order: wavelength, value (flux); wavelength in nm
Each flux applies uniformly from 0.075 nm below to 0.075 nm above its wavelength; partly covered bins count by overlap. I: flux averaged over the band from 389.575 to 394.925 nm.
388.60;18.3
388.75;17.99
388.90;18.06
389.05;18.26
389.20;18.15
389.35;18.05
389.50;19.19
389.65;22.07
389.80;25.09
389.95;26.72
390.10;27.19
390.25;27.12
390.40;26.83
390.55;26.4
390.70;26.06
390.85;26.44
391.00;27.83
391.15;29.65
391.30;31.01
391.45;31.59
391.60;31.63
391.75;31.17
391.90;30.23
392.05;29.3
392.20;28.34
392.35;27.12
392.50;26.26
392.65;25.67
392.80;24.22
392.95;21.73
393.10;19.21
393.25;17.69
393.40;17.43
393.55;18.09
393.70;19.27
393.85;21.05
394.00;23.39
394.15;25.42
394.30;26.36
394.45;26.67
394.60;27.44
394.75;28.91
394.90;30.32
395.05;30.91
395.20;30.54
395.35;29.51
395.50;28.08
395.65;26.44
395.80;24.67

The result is 25.8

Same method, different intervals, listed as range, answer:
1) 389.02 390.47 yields 23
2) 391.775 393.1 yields 26.4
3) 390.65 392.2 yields 29.5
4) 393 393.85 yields 18.7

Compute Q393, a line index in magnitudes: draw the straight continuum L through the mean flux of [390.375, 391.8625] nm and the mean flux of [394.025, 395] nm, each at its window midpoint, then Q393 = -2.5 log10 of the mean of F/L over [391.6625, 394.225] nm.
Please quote 0.18 mag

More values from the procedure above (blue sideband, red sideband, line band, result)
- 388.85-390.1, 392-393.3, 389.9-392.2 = -0.248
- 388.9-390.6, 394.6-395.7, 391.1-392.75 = -0.151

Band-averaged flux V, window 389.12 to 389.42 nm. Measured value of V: 18.1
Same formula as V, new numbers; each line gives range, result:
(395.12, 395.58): 29.4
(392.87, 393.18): 20.5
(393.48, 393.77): 18.7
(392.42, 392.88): 25.4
